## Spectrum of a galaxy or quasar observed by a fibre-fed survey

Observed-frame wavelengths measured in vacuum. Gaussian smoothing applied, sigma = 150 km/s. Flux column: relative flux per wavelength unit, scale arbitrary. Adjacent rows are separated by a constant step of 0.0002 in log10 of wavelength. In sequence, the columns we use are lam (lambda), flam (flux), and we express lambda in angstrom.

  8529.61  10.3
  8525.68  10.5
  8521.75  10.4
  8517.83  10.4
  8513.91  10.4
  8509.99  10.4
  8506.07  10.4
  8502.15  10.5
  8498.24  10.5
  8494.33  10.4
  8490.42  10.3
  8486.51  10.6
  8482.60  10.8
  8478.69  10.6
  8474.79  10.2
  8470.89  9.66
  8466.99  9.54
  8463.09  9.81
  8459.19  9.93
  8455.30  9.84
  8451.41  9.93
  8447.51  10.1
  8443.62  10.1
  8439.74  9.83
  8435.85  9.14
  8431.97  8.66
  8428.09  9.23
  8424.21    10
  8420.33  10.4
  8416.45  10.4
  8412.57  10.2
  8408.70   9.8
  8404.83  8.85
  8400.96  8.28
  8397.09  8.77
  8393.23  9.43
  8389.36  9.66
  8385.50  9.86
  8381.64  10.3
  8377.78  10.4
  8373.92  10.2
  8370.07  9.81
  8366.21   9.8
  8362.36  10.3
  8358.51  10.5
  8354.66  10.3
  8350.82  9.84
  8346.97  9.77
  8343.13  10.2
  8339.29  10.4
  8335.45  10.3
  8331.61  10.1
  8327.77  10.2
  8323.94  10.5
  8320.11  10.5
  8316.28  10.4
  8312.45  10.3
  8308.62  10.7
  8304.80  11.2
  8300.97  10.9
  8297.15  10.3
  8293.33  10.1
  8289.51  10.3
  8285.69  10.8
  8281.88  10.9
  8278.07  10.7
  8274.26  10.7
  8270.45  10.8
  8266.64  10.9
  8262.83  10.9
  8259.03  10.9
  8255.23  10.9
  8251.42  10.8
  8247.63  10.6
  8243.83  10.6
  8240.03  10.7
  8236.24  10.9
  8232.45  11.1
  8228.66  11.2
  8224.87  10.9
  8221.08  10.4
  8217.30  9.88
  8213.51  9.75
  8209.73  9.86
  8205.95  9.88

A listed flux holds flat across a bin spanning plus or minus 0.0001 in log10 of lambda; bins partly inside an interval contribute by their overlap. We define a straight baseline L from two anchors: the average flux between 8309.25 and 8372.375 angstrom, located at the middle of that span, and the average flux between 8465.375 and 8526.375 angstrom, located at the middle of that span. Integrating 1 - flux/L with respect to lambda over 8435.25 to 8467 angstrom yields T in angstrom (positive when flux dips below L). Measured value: 1.4 angstrom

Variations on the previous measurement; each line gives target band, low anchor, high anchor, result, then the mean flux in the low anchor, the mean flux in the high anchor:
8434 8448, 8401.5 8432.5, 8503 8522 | 0.1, 9.68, 10.4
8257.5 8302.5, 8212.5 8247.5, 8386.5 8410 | -2.2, 10.6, 9.14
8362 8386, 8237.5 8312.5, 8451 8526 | 0.9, 10.7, 10.3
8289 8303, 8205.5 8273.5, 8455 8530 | 0.2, 10.6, 10.3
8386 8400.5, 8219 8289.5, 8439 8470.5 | 1.3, 10.8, 9.88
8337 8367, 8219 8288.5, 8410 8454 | 0.3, 10.8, 9.82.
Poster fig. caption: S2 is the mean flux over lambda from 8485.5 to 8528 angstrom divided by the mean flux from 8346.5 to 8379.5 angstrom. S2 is 1.0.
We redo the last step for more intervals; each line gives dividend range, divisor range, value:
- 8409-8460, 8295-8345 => 0.94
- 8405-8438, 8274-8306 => 0.91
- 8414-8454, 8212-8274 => 0.91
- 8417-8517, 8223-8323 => 0.94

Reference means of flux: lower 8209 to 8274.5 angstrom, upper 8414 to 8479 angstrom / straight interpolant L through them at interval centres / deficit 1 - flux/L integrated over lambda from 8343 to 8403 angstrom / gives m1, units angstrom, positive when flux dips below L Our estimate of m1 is 1.8 angstrom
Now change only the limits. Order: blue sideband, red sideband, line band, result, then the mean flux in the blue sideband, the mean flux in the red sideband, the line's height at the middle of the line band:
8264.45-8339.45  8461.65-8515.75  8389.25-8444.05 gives 4.74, 10.6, 10.3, 10.4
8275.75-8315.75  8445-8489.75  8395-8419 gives 2.02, 10.6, 10.1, 10.3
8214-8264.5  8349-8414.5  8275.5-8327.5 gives -1.32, 10.7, 9.78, 10.3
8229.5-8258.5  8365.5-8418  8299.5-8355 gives -1.02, 10.8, 9.69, 10.2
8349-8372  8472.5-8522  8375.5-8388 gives -0.02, 10.1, 10.5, 10.2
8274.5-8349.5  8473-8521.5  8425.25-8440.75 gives 1.83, 10.5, 10.5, 10.5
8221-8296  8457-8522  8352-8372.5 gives 0.80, 10.8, 10.3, 10.5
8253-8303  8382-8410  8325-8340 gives -0.31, 10.7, 9.28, 10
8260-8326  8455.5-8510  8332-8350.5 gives 0.72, 10.6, 10.2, 10.5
